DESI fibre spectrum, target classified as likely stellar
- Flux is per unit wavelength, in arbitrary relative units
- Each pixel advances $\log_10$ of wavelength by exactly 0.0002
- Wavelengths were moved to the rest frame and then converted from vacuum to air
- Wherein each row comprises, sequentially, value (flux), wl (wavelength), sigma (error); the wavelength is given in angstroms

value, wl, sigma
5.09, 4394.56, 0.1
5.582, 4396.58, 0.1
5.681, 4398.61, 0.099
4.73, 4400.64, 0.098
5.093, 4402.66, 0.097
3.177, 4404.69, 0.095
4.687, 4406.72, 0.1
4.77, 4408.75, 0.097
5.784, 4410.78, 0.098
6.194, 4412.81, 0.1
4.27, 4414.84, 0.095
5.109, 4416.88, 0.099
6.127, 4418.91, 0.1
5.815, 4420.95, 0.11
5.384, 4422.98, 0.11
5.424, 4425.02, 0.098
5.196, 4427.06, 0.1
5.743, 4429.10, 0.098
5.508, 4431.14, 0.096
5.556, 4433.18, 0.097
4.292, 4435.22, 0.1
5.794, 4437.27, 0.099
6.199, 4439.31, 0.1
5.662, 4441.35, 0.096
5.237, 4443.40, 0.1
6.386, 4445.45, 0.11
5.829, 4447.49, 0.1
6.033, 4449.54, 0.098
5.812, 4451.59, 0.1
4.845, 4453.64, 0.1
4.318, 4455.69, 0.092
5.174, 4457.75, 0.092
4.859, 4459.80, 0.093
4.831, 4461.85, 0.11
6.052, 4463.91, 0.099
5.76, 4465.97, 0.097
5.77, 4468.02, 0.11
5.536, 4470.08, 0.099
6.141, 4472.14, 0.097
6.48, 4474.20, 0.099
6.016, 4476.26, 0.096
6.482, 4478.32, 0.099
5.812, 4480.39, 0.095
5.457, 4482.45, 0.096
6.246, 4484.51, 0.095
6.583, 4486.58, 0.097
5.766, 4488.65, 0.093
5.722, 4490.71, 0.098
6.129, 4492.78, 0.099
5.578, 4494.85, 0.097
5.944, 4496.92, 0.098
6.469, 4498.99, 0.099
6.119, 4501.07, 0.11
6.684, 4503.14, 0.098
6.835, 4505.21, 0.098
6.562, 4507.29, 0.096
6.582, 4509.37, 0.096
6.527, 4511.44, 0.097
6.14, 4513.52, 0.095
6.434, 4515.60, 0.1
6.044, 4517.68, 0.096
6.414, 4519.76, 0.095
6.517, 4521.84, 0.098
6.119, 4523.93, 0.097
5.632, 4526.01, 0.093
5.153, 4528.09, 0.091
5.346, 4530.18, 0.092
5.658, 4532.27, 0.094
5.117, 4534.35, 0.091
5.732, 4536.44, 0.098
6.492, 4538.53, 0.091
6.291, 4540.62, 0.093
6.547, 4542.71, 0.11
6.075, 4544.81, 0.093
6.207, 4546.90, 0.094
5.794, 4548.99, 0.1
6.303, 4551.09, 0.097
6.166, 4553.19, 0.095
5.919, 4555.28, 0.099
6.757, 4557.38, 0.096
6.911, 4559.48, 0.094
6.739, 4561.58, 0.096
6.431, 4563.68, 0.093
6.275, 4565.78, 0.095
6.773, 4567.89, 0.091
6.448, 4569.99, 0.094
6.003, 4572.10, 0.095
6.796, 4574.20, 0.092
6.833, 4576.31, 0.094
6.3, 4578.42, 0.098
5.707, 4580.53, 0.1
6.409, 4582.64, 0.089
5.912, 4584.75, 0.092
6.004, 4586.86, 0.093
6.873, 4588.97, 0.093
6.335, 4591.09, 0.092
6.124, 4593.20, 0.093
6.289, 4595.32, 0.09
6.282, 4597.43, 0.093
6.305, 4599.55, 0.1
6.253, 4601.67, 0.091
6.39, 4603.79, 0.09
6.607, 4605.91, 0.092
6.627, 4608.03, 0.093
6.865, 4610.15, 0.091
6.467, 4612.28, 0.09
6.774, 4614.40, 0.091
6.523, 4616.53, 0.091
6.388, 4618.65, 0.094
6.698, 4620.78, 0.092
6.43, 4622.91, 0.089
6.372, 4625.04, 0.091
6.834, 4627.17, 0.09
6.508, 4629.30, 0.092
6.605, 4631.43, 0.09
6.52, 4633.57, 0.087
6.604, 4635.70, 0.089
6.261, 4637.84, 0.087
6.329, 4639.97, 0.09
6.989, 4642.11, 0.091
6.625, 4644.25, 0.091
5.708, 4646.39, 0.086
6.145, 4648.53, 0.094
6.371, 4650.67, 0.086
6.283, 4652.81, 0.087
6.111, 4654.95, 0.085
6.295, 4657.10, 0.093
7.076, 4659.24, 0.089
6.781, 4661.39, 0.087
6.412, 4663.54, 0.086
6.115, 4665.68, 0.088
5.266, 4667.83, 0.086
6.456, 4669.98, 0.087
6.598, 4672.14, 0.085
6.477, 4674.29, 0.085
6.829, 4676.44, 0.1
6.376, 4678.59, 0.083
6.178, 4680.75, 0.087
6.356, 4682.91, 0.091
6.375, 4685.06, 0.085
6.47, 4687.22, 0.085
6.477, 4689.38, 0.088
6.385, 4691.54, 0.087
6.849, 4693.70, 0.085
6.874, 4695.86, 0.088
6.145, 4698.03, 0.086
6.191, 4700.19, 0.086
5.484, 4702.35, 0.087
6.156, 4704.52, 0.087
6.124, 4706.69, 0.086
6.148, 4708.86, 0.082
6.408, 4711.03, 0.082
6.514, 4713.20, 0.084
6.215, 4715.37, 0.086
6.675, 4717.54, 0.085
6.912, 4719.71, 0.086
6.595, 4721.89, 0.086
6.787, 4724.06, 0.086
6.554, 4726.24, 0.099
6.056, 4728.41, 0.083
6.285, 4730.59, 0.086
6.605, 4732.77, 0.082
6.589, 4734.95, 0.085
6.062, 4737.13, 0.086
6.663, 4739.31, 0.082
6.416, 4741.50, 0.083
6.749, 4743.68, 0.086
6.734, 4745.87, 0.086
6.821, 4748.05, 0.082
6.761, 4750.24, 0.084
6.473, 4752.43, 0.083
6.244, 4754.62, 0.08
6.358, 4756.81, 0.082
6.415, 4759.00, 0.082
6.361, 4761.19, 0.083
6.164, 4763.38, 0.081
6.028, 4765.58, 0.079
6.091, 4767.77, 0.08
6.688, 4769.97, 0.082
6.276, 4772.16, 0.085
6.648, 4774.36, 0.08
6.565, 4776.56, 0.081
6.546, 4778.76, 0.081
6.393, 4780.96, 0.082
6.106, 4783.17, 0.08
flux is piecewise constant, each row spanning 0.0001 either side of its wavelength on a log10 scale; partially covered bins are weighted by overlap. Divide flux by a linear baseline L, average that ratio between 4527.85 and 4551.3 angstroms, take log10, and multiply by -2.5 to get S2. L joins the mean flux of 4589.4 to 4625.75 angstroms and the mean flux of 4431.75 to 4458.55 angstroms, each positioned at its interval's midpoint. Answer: 0.03 mag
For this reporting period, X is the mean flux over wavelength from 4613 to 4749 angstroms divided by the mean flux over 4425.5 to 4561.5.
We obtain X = 1.09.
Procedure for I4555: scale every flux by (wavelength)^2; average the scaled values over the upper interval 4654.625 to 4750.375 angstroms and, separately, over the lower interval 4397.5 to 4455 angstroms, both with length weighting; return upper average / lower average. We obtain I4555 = 1.4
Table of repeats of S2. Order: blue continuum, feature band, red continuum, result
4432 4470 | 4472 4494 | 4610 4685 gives -0.08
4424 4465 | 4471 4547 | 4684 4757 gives -0.08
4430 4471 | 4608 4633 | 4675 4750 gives -0.08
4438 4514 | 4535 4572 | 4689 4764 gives -0.04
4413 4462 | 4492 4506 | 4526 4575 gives -0.08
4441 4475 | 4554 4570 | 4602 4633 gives -0.05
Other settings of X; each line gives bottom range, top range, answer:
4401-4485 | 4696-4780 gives 1.17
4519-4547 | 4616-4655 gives 1.09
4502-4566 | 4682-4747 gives 1.04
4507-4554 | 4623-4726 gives 1.06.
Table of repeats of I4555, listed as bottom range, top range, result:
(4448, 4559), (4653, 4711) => 1.15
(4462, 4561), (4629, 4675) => 1.11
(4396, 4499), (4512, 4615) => 1.19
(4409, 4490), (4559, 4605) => 1.20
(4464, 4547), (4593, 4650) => 1.12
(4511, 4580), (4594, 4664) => 1.08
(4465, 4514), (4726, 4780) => 1.18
